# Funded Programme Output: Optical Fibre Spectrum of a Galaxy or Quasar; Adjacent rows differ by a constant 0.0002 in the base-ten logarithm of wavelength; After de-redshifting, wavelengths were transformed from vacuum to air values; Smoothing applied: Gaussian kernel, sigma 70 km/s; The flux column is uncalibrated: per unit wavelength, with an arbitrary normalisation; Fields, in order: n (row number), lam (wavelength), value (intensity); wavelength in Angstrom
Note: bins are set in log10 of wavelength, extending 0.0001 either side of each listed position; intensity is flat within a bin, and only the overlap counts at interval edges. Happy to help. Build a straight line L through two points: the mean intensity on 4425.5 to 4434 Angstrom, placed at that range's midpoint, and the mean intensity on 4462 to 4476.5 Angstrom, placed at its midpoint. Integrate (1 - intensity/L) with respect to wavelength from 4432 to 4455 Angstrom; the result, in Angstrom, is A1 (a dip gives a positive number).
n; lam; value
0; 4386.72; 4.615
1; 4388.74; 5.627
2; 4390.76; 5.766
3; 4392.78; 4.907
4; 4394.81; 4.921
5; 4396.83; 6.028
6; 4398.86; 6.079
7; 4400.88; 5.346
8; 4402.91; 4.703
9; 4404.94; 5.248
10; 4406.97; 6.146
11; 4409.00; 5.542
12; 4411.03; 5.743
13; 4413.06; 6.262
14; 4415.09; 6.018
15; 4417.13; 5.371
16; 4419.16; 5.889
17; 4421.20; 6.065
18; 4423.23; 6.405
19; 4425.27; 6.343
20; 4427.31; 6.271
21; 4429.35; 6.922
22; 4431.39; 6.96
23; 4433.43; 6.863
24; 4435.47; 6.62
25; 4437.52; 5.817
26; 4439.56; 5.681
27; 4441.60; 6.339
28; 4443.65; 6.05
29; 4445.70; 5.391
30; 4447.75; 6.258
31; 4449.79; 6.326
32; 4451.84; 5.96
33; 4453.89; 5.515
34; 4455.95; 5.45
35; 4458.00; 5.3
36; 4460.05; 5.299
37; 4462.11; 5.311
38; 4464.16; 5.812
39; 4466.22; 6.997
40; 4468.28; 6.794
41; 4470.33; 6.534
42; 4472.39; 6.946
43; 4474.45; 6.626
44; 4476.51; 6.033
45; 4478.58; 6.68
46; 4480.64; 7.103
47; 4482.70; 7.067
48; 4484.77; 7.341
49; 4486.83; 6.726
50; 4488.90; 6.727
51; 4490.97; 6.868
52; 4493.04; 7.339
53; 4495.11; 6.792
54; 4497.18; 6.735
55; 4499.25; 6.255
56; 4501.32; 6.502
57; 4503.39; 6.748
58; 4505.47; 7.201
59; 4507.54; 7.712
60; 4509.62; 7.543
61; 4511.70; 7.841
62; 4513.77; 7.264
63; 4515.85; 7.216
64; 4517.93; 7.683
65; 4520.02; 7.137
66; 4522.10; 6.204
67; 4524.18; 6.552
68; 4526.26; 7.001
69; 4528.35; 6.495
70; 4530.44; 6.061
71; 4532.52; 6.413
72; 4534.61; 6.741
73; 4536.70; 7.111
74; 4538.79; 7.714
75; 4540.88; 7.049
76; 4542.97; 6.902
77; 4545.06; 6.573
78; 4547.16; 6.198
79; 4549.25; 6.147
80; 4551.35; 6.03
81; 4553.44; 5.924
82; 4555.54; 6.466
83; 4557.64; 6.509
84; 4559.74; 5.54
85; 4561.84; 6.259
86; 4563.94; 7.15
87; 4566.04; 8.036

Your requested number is 1.88 Angstrom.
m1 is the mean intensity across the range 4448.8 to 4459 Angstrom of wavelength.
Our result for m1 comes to 5.71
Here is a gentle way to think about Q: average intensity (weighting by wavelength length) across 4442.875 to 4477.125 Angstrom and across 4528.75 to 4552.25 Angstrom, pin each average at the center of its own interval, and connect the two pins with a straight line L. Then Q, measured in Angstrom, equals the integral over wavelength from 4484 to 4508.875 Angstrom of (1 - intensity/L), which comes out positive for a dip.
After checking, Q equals -2.4 Angstrom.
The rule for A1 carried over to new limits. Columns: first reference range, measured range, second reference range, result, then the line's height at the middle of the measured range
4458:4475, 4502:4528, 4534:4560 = -2.9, 6.42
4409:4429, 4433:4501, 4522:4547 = -0.1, 6.33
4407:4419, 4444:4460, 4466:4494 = 1.7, 6.41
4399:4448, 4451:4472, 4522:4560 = 0.9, 6.18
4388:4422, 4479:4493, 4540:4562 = -2.3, 6.01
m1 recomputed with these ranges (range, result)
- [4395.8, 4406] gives 5.48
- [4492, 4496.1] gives 7.07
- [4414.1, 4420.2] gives 5.75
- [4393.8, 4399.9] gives 5.68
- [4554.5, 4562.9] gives 6.19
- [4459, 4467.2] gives 5.85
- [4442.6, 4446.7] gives 5.72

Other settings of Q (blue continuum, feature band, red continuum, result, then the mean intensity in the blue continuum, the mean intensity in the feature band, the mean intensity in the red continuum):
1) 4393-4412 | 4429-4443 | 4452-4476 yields -1.5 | 5.5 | 6.42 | 6.05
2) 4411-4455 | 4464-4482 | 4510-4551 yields -0.6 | 6.15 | 6.66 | 6.85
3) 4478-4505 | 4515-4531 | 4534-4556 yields -0.2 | 6.85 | 6.81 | 6.62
